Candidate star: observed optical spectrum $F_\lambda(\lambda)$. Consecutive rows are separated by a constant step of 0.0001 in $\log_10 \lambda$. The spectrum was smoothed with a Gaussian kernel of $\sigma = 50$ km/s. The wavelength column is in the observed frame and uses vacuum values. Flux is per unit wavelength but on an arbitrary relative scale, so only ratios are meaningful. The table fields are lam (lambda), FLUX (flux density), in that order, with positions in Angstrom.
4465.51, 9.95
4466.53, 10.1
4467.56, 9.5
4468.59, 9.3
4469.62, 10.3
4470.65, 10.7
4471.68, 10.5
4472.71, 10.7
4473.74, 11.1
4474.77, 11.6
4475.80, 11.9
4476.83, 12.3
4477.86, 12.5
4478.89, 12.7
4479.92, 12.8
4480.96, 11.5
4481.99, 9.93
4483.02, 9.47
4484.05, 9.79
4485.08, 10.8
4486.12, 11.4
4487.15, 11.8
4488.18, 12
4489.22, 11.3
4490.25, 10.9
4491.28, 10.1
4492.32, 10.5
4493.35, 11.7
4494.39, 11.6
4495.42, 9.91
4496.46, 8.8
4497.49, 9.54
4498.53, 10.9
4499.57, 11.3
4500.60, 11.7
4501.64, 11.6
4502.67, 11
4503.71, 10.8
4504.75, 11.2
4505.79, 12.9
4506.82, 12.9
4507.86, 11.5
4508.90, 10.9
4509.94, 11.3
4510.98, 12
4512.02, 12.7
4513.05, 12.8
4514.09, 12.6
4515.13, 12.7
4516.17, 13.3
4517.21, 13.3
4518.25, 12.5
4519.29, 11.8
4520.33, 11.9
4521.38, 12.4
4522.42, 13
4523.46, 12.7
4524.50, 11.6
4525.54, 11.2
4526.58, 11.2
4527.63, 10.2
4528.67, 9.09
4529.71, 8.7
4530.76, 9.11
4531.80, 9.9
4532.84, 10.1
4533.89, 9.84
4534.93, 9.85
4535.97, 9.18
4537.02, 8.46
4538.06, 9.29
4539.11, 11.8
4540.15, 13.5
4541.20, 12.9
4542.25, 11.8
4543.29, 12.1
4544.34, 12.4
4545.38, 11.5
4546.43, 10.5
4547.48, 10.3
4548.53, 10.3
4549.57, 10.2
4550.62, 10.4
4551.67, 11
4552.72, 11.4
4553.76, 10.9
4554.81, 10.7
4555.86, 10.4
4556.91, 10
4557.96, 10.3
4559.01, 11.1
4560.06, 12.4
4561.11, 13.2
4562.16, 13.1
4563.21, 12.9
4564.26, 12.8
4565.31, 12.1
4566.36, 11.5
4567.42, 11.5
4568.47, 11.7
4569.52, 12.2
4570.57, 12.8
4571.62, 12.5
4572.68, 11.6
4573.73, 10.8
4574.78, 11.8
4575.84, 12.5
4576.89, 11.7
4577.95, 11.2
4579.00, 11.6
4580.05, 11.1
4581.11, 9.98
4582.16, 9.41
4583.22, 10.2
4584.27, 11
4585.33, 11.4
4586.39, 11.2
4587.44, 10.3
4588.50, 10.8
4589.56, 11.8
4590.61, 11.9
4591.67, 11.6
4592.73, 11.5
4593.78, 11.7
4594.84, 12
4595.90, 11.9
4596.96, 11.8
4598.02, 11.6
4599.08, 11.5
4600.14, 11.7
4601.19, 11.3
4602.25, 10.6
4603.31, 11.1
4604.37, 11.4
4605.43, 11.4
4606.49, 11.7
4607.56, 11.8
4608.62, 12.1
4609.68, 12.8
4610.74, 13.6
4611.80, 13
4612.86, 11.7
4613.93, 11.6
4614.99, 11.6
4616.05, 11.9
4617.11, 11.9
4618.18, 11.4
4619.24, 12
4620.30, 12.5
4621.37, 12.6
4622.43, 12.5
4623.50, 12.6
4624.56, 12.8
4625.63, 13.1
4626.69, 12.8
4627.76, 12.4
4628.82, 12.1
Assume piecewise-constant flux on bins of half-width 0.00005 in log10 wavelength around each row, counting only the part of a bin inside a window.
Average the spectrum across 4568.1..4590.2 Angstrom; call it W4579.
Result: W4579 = 11.3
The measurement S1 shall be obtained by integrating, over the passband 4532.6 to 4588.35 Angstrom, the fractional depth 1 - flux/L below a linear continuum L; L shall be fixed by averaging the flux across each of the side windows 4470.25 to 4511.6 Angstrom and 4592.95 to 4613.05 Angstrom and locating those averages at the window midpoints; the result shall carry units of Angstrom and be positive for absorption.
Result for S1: 1.8 Angstrom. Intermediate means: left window 11.2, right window 11.8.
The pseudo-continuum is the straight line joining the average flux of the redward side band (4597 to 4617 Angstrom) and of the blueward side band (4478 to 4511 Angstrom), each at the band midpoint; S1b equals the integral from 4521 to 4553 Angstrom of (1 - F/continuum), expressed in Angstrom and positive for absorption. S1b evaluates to 1.60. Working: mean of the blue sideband 11.1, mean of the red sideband 11.8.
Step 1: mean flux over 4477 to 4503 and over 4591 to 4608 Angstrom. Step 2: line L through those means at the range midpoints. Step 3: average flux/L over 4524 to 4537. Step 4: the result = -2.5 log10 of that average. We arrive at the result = 0.132 mag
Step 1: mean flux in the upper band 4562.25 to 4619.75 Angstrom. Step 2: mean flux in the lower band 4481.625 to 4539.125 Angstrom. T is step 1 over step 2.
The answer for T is 1.05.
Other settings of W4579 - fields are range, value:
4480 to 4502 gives 10.8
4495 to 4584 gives 11.3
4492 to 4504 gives 10.8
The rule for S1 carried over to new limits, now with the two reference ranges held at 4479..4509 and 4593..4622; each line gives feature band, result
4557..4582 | -0.4 Angstrom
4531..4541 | 1.0 Angstrom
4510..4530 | -1.2 Angstrom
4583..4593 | 0.5 Angstrom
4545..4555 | 0.7 Angstrom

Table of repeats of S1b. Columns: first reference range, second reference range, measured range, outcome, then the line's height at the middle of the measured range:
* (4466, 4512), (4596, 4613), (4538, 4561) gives 0.5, 11.5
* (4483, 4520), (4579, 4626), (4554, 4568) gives -0.1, 11.6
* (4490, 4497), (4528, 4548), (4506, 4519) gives -2.3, 10.5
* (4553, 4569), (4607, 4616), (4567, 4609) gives 1.8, 12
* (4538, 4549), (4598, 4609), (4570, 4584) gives 0.2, 11.5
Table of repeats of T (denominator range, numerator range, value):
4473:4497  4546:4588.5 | 1.01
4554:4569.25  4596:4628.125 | 1.03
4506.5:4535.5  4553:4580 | 1.02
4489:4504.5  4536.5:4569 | 1.06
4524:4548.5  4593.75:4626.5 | 1.13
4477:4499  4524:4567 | 1.00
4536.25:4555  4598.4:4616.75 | 1.07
